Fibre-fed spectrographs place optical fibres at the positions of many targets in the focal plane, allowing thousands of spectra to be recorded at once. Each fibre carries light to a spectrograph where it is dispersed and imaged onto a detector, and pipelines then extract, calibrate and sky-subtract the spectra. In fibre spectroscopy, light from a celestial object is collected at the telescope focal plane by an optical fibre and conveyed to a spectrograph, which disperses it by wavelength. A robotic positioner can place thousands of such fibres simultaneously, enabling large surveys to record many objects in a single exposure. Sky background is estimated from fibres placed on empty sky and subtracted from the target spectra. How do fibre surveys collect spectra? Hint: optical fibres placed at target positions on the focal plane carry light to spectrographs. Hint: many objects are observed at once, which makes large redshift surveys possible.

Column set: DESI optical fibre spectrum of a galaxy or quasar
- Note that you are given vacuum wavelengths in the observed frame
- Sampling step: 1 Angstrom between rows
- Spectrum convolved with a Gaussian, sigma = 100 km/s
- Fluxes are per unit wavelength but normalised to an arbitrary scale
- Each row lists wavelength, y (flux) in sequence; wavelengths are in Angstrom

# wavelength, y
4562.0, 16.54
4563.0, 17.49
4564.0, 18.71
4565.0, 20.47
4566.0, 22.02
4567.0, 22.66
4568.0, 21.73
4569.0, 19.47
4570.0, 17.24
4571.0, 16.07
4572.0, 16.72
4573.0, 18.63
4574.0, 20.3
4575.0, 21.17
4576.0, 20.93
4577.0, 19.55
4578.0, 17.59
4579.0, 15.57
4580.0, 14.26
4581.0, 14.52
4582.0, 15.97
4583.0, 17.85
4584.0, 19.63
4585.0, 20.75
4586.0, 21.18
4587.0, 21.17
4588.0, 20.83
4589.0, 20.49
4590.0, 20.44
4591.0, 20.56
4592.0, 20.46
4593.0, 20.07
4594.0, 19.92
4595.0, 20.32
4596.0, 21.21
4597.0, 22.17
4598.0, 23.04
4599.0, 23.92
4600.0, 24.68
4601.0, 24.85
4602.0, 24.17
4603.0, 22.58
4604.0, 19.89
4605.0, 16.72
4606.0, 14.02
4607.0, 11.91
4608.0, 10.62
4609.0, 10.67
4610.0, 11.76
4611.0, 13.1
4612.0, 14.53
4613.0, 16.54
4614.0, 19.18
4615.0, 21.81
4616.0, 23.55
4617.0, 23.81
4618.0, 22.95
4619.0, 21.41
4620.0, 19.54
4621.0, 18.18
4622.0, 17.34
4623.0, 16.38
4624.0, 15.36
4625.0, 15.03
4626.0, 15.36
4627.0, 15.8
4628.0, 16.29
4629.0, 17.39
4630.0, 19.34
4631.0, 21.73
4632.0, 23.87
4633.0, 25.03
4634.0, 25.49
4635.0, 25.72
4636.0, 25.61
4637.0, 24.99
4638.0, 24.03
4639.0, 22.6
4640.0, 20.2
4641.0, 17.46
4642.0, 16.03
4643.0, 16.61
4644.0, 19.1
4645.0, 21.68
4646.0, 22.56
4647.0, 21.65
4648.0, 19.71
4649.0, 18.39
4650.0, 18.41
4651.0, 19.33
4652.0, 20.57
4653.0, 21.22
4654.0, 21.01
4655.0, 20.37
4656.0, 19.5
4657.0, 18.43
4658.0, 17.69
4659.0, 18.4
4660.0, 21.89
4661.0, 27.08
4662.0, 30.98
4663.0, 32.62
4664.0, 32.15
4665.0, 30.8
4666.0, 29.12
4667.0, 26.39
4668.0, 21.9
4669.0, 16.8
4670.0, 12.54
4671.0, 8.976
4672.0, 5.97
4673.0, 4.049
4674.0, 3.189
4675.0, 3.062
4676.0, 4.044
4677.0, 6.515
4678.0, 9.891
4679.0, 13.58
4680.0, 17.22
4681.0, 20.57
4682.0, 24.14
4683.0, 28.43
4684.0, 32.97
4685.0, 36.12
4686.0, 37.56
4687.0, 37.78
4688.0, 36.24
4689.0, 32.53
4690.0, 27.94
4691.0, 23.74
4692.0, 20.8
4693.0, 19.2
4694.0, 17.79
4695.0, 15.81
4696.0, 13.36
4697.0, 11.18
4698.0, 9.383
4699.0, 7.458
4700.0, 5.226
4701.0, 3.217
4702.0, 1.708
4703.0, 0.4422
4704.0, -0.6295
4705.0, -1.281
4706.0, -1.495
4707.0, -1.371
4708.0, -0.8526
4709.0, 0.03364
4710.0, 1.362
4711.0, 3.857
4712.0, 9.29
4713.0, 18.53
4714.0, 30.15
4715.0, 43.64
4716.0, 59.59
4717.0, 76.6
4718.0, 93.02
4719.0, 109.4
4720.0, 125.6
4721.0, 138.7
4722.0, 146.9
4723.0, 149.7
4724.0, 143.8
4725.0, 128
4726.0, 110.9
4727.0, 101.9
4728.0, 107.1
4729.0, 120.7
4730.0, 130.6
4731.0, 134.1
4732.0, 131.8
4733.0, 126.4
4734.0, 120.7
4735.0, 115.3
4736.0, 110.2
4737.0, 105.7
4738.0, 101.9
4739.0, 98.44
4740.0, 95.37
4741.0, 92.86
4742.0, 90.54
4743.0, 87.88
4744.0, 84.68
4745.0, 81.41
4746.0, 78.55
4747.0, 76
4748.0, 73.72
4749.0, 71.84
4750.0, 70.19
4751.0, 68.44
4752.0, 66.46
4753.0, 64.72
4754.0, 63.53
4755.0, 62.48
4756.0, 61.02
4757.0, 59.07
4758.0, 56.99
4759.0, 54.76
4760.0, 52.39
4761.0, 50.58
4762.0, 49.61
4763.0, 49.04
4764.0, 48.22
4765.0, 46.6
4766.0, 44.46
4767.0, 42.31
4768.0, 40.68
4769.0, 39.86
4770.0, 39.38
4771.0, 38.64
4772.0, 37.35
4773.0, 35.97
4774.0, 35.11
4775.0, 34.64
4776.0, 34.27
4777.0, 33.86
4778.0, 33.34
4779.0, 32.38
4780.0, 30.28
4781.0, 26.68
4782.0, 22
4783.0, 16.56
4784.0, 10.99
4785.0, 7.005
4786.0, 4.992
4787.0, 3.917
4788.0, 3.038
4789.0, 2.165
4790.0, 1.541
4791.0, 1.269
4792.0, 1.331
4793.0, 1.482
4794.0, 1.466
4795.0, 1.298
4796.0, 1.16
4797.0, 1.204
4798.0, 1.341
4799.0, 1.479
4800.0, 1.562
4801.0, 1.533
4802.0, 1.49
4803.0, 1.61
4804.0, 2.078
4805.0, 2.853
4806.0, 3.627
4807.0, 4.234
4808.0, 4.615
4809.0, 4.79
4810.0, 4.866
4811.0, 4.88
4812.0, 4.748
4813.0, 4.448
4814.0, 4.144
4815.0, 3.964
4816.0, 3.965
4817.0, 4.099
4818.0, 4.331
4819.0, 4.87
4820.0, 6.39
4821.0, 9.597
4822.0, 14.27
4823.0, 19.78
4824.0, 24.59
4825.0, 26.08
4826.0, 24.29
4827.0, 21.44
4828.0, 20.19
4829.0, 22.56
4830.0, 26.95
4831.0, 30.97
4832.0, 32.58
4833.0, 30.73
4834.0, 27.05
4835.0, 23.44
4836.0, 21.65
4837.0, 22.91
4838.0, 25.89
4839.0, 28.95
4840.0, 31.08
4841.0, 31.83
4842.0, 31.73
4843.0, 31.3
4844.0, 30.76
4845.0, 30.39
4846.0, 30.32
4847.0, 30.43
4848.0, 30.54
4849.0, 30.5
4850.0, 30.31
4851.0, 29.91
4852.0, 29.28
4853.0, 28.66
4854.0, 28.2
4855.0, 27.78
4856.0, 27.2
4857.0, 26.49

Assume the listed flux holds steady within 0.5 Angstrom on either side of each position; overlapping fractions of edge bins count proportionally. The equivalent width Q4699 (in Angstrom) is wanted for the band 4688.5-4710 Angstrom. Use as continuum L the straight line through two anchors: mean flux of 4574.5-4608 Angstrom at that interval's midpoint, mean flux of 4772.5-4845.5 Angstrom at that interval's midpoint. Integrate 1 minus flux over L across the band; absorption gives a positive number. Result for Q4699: 9.80 Angstrom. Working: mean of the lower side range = 19.6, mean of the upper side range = 15.1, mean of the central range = 9.53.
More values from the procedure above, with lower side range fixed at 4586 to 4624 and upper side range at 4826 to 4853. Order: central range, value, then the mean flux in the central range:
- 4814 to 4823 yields 6.7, 7.05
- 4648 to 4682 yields 5.4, 18.1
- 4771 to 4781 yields -3.2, 34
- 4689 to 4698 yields 1.4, 19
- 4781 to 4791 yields 6.7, 8.62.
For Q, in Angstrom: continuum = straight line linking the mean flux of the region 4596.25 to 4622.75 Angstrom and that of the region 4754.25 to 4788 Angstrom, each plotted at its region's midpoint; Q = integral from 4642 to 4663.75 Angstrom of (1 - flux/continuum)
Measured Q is 2.4 Angstrom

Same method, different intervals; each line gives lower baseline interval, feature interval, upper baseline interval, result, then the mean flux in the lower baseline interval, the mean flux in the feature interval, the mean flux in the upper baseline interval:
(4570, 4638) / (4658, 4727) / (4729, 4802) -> 9.13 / 19.3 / 33.1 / 50.1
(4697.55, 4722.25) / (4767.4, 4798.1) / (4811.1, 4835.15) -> 6.22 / 34.1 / 18.9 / 16.2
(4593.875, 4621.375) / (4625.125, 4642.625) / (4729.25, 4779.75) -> 4.53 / 19.2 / 20.8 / 69.2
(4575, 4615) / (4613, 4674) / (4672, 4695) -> -2.08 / 18.7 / 20.3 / 20.4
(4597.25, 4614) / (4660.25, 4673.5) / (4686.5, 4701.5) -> -2.18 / 17.8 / 21.5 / 18.8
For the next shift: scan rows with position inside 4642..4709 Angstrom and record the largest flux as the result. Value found 37.78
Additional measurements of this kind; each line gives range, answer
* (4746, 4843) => 78.55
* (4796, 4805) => 2.853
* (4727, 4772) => 134.1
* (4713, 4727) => 149.7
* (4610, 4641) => 25.72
